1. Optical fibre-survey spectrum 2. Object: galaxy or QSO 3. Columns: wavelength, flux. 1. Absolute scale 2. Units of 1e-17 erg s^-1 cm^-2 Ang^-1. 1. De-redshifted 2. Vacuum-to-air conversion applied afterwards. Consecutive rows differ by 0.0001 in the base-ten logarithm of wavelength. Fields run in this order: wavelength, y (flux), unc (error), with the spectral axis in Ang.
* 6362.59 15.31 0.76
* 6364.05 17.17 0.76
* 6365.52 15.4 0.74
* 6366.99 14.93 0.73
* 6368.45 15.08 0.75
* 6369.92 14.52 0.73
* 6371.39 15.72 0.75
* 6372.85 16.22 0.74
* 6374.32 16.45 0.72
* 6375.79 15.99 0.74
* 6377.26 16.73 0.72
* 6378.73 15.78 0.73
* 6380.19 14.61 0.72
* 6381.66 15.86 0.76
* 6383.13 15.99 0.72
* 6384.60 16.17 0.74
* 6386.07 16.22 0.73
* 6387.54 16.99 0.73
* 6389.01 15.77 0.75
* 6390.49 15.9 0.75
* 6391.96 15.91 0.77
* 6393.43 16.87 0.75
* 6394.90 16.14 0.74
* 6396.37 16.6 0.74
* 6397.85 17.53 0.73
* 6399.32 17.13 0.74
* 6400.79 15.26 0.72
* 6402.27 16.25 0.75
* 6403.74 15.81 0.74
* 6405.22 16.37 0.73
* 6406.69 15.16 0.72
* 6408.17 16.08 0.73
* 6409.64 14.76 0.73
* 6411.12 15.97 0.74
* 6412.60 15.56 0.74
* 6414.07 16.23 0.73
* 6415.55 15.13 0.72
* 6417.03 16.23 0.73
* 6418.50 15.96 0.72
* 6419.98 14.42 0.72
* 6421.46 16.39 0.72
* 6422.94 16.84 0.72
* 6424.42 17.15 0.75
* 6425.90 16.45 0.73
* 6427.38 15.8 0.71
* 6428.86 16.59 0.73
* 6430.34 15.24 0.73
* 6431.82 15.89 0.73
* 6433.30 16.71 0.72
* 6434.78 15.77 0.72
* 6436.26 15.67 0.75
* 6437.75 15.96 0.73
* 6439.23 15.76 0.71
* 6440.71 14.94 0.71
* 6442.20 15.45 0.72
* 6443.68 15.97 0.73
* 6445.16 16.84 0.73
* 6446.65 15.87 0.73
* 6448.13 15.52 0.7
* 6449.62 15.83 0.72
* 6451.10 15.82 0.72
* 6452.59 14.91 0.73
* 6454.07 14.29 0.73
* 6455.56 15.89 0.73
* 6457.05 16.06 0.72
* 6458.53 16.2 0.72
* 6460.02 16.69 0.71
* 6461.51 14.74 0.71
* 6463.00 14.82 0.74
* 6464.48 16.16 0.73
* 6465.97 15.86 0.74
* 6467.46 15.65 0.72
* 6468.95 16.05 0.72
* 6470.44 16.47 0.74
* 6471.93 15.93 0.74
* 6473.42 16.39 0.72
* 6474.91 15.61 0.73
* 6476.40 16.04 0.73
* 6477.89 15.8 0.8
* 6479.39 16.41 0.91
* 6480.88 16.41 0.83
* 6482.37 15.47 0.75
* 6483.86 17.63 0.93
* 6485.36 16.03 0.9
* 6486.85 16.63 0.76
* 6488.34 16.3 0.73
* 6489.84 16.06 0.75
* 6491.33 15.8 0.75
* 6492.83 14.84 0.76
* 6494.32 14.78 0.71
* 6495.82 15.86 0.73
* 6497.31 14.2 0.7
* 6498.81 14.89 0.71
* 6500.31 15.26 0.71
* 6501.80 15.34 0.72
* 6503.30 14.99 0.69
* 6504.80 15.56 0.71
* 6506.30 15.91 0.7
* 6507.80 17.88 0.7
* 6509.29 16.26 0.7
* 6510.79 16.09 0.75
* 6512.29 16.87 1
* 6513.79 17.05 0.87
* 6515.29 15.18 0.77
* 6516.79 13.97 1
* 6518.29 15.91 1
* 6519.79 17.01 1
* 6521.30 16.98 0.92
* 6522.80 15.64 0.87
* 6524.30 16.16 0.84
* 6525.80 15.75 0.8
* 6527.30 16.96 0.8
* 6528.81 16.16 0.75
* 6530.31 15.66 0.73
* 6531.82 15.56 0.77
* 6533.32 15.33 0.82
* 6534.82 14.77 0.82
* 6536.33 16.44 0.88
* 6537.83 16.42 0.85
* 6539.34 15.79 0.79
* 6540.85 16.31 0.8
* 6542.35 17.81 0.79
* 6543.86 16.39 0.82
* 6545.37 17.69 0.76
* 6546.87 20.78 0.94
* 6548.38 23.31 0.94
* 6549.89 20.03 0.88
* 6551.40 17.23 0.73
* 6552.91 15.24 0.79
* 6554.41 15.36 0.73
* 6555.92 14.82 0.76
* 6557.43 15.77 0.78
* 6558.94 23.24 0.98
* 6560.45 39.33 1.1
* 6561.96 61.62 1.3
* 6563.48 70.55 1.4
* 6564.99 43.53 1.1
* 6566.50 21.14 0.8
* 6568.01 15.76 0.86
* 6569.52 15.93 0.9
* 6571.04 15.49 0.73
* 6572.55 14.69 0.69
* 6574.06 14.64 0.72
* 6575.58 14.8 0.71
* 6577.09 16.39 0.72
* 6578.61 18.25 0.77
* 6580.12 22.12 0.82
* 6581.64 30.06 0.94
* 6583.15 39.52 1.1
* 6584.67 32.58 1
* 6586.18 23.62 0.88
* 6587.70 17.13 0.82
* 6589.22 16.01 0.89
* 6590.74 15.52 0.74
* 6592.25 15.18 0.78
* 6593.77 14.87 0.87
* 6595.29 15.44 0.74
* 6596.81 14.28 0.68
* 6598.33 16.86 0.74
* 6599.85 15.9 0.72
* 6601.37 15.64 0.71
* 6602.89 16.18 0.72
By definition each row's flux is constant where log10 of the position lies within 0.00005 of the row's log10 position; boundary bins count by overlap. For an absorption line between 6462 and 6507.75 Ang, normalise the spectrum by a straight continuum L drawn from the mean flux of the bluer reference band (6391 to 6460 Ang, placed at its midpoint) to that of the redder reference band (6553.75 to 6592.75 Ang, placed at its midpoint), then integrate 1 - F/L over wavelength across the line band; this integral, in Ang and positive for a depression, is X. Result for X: 8.6 Ang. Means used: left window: 15.9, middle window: 15.8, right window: 24.8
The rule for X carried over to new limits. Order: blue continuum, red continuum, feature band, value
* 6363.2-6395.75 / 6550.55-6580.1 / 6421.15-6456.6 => 5.2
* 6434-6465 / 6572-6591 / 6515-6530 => 2.3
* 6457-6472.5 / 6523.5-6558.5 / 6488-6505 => 1.0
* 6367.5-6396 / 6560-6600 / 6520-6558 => 9.6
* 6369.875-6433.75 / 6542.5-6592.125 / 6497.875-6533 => 8.7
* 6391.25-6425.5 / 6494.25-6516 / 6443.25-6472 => 0.3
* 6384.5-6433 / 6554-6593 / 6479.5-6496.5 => 3.6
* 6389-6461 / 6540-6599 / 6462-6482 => 2.3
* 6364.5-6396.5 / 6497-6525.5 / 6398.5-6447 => -0.1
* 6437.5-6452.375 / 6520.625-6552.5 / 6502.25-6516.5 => 0.4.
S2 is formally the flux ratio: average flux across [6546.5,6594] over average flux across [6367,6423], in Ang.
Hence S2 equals 1.49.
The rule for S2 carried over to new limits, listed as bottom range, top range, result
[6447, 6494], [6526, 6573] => 1.37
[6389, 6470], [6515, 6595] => 1.30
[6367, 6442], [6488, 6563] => 1.13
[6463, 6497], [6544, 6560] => 1.17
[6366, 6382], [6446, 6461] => 1.00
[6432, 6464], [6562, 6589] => 1.65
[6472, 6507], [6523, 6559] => 1.07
